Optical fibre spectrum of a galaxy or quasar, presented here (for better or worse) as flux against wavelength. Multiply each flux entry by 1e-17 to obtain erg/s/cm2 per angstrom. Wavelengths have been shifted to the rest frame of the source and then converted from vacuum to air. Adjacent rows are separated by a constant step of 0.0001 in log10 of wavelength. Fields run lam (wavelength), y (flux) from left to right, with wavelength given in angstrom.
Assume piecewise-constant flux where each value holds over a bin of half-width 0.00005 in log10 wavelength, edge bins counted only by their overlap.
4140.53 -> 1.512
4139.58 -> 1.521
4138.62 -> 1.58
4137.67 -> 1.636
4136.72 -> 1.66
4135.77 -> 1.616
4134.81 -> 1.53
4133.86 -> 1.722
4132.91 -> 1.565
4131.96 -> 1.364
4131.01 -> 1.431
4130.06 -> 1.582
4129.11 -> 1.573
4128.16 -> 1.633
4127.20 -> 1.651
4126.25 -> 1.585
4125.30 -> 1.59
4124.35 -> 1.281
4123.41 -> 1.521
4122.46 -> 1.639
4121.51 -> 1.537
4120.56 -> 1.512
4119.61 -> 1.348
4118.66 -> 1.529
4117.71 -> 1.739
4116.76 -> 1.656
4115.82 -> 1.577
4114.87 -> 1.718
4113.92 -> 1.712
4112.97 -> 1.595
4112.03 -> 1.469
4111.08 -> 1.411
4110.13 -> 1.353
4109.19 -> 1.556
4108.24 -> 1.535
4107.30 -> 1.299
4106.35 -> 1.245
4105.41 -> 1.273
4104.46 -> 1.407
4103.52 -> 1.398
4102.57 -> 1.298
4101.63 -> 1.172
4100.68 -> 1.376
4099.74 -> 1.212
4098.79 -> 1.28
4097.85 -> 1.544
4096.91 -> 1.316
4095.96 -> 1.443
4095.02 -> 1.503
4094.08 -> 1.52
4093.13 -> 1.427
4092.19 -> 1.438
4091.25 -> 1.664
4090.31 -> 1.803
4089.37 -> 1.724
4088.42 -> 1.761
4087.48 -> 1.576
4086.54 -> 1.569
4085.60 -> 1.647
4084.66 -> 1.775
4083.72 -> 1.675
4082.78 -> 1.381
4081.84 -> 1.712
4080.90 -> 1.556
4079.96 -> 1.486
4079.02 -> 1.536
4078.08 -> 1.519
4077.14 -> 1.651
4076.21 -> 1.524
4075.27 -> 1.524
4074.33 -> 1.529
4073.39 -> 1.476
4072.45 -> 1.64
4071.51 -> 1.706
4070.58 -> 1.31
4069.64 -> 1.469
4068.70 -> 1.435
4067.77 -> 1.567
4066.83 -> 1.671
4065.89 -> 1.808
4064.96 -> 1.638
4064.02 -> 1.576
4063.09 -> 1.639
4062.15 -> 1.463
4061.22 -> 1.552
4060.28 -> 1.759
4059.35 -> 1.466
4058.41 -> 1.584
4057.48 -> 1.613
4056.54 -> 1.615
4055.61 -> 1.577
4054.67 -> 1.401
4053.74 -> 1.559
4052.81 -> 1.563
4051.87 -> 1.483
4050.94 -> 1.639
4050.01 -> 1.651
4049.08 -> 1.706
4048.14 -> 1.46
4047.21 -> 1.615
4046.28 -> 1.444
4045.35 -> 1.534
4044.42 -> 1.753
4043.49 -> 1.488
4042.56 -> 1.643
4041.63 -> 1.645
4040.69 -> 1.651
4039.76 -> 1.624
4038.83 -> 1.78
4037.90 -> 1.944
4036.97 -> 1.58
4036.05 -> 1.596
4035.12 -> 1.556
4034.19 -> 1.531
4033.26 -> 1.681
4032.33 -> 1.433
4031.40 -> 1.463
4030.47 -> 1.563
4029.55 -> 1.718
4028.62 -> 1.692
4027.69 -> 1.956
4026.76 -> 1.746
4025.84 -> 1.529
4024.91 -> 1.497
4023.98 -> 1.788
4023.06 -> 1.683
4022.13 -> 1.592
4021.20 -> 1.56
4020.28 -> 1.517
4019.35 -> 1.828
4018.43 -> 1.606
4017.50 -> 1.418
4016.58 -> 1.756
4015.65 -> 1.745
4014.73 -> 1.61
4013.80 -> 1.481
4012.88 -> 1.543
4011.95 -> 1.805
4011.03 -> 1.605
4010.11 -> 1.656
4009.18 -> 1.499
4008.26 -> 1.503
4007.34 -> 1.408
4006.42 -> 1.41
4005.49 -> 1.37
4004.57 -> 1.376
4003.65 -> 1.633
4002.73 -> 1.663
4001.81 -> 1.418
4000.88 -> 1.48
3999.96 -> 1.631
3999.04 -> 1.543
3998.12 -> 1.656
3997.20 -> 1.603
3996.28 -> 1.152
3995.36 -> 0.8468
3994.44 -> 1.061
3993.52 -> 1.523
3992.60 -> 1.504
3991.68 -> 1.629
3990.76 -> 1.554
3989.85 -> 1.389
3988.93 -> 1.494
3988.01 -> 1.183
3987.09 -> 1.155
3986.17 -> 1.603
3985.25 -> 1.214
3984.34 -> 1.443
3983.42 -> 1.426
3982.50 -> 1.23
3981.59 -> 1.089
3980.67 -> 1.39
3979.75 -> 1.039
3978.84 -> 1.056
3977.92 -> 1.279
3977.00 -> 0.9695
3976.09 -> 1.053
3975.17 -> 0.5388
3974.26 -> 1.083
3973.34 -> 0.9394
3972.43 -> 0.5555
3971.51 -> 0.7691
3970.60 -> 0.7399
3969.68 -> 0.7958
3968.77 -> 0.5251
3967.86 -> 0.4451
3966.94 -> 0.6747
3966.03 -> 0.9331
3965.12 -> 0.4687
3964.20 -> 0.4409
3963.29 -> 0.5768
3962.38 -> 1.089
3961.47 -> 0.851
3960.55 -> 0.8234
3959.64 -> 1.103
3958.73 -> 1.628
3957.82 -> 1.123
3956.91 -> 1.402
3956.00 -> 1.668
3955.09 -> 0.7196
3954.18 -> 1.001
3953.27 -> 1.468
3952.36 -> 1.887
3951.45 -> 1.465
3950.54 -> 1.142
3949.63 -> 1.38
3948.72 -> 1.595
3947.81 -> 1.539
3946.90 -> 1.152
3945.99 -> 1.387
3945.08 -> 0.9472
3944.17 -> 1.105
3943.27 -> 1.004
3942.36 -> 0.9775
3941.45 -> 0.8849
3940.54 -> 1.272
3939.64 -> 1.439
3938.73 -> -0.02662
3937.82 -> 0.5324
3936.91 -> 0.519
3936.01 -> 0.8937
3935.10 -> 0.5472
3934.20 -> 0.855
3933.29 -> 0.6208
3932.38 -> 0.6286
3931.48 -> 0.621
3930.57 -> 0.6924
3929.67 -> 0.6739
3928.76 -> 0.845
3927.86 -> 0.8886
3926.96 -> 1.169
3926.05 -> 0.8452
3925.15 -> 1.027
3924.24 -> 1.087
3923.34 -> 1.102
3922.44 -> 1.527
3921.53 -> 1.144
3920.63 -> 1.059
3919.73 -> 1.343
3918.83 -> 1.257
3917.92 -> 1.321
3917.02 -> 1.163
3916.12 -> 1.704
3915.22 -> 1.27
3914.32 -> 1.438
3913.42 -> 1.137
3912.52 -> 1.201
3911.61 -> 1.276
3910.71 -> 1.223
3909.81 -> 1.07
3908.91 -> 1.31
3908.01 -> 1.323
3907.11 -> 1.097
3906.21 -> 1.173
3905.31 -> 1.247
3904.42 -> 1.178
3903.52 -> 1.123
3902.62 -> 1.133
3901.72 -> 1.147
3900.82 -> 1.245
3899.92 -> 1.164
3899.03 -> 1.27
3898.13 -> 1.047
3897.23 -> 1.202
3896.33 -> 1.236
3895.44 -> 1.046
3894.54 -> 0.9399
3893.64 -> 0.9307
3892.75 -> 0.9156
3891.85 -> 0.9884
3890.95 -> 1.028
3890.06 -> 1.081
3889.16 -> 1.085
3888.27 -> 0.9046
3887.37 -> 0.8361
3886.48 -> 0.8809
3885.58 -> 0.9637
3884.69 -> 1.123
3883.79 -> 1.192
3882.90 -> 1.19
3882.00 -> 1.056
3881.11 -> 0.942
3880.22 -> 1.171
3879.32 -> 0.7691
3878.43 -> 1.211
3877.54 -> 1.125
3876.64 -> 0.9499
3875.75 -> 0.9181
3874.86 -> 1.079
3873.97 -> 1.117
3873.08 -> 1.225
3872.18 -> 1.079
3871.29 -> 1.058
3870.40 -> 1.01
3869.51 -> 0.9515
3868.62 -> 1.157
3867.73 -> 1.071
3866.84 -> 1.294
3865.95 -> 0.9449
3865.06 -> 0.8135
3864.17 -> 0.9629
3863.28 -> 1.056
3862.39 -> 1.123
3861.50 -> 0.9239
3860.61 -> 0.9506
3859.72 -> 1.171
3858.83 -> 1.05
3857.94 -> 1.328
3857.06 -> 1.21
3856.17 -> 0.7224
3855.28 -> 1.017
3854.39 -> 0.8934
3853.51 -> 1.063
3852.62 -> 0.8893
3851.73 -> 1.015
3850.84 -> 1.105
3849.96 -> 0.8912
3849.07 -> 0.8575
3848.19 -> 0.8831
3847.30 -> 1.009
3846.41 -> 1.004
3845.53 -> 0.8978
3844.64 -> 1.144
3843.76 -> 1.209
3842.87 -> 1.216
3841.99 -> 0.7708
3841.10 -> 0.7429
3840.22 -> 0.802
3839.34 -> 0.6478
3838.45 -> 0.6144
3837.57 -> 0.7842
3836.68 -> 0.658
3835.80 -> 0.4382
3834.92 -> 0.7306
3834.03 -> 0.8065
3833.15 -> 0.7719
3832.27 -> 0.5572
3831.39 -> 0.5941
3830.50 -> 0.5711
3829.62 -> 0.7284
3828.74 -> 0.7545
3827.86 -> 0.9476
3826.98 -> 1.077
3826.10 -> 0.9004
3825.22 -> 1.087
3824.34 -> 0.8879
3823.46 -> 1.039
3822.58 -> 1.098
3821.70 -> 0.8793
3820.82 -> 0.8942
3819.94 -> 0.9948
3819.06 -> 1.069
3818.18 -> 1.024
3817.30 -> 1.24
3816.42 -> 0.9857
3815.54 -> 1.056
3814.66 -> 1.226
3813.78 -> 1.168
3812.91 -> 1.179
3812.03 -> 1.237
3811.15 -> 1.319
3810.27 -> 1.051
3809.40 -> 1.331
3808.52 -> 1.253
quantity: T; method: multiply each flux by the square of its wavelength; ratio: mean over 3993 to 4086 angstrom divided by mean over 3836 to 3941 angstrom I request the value 1.7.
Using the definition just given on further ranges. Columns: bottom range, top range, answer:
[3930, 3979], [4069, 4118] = 1.69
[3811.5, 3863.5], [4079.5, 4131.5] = 1.84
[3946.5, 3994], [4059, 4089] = 1.47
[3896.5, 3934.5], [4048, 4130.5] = 1.50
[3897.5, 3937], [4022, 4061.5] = 1.58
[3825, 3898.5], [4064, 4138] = 1.79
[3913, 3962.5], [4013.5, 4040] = 1.57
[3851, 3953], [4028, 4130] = 1.58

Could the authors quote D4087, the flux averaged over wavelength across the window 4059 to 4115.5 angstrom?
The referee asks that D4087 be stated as 1.52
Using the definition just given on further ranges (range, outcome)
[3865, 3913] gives 1.09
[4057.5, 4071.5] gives 1.57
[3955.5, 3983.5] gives 0.952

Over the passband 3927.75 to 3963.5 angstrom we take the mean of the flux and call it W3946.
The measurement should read 1.03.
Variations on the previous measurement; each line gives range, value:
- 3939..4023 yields 1.26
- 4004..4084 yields 1.59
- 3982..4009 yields 1.42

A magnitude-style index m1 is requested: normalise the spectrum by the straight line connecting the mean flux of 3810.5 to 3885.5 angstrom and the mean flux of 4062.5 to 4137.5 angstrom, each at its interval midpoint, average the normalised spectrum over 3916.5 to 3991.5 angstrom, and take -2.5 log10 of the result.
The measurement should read 0.16 mag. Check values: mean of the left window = 0.98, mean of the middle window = 1.05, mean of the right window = 1.53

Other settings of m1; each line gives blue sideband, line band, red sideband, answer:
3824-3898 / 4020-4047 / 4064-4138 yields -0.19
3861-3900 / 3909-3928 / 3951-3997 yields -0.13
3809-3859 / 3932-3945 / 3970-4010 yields 0.40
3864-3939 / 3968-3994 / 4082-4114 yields 0.08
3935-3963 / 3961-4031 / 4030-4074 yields 0.03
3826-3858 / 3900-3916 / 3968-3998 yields -0.22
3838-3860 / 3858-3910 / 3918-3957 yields -0.08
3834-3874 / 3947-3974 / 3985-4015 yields 0.27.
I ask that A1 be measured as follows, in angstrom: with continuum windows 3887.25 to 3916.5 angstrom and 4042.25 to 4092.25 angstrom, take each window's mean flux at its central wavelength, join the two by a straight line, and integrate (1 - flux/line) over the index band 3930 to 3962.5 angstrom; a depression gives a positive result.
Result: 5.6 angstrom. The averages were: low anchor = 1.15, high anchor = 1.59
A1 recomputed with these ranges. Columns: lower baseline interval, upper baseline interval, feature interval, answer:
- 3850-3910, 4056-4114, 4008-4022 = -2.50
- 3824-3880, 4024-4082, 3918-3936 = 3.51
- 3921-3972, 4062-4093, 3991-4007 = -2.90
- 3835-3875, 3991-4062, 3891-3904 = 0.28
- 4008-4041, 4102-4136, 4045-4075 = 0.37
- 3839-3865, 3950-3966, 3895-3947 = -0.14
